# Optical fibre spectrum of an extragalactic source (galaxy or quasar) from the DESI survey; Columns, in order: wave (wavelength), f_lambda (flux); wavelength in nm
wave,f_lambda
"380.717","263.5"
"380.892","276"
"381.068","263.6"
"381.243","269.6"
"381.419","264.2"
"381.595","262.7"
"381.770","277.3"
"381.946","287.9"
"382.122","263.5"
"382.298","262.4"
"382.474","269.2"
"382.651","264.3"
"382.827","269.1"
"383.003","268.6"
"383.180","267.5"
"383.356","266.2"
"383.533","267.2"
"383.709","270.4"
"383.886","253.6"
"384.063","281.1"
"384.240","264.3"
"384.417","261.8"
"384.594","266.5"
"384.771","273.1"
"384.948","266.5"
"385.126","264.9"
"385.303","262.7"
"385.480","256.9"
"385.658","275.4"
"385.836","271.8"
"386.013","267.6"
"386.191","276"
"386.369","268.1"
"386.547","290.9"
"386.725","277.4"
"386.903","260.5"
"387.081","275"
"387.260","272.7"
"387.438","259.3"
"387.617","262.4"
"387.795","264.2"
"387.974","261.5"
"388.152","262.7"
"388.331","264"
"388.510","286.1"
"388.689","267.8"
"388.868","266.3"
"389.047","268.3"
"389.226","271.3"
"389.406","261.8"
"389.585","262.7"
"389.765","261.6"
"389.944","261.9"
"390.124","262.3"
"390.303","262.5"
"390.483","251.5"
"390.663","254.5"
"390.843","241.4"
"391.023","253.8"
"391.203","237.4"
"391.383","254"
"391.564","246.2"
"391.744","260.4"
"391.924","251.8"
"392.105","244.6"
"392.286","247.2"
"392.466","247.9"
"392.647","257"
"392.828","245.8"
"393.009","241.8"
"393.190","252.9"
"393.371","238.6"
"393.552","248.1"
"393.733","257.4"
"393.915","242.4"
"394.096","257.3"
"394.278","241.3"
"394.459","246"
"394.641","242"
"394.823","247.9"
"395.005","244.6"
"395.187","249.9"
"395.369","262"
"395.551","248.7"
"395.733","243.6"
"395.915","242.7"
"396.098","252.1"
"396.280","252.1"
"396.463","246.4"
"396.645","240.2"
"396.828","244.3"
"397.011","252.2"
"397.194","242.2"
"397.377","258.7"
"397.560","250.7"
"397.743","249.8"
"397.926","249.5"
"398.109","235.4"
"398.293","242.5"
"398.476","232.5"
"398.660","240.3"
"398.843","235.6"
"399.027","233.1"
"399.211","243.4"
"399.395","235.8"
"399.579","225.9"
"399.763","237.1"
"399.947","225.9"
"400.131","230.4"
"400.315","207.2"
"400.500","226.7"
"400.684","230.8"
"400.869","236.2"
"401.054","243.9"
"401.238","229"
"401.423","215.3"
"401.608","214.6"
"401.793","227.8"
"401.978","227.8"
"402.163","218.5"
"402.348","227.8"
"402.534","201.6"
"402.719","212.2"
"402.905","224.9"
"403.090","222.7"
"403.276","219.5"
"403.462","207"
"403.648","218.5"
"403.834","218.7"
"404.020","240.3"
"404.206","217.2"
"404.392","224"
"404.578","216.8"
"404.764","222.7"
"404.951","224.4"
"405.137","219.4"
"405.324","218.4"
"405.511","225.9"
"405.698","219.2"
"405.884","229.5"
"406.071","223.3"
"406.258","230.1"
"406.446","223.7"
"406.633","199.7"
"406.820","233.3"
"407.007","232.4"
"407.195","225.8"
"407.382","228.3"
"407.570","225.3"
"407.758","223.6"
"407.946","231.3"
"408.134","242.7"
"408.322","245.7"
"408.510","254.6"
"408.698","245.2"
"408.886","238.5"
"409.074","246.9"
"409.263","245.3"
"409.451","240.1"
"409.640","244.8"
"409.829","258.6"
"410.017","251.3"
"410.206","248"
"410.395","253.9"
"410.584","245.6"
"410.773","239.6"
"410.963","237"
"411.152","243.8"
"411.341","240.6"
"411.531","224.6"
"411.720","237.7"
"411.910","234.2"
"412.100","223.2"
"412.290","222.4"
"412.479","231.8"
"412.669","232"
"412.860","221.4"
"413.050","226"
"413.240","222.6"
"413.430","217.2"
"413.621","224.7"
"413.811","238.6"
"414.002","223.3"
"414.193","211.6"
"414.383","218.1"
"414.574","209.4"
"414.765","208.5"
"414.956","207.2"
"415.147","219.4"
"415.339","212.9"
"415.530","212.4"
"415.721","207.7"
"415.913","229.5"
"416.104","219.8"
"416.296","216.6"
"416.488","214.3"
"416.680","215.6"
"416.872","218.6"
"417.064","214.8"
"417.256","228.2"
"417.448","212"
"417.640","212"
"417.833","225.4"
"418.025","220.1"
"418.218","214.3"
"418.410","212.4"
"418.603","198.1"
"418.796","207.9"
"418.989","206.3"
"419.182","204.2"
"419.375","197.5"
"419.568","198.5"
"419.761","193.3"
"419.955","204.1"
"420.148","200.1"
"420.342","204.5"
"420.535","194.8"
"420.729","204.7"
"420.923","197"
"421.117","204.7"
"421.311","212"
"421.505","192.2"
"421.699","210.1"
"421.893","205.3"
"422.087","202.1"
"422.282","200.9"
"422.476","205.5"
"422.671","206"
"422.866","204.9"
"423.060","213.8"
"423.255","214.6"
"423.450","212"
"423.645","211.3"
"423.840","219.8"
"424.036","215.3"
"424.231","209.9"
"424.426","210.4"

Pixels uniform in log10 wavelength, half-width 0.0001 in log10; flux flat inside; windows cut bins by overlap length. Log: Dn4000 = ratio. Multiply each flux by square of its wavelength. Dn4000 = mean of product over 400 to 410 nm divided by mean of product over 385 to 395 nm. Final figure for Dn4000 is 0.95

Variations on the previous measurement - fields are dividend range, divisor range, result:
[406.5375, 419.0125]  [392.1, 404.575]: 1.03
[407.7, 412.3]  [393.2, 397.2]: 1.05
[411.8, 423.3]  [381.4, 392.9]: 0.94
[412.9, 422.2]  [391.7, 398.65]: 0.95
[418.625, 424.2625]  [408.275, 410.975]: 0.88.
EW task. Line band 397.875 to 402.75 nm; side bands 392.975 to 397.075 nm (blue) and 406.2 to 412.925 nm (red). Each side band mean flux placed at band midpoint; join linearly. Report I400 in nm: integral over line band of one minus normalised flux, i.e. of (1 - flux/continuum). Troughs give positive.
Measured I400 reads 0.29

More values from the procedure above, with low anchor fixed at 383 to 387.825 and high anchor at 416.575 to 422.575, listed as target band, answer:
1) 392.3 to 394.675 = 0.058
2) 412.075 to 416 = -0.053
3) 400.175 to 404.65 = 0.295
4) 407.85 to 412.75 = -0.374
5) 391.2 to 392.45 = 0.036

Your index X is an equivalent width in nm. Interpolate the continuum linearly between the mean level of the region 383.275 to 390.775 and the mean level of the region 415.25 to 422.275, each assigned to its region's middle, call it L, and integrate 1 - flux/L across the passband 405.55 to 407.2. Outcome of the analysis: 0.05 nm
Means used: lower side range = 267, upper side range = 209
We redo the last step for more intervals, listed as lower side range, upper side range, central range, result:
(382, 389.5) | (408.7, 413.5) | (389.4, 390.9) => 0.03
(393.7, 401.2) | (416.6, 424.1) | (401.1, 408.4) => 0.24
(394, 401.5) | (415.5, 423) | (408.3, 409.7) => -0.13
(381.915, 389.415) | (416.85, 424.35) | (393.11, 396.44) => 0.06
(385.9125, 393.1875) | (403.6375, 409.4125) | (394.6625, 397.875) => -0.01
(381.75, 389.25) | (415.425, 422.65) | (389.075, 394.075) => 0.10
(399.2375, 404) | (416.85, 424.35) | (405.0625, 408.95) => -0.18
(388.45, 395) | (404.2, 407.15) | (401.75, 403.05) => 0.06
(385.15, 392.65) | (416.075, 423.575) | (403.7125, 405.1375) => 0.07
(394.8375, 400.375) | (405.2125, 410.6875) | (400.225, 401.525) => 0.07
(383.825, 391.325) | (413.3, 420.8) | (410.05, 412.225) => -0.16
